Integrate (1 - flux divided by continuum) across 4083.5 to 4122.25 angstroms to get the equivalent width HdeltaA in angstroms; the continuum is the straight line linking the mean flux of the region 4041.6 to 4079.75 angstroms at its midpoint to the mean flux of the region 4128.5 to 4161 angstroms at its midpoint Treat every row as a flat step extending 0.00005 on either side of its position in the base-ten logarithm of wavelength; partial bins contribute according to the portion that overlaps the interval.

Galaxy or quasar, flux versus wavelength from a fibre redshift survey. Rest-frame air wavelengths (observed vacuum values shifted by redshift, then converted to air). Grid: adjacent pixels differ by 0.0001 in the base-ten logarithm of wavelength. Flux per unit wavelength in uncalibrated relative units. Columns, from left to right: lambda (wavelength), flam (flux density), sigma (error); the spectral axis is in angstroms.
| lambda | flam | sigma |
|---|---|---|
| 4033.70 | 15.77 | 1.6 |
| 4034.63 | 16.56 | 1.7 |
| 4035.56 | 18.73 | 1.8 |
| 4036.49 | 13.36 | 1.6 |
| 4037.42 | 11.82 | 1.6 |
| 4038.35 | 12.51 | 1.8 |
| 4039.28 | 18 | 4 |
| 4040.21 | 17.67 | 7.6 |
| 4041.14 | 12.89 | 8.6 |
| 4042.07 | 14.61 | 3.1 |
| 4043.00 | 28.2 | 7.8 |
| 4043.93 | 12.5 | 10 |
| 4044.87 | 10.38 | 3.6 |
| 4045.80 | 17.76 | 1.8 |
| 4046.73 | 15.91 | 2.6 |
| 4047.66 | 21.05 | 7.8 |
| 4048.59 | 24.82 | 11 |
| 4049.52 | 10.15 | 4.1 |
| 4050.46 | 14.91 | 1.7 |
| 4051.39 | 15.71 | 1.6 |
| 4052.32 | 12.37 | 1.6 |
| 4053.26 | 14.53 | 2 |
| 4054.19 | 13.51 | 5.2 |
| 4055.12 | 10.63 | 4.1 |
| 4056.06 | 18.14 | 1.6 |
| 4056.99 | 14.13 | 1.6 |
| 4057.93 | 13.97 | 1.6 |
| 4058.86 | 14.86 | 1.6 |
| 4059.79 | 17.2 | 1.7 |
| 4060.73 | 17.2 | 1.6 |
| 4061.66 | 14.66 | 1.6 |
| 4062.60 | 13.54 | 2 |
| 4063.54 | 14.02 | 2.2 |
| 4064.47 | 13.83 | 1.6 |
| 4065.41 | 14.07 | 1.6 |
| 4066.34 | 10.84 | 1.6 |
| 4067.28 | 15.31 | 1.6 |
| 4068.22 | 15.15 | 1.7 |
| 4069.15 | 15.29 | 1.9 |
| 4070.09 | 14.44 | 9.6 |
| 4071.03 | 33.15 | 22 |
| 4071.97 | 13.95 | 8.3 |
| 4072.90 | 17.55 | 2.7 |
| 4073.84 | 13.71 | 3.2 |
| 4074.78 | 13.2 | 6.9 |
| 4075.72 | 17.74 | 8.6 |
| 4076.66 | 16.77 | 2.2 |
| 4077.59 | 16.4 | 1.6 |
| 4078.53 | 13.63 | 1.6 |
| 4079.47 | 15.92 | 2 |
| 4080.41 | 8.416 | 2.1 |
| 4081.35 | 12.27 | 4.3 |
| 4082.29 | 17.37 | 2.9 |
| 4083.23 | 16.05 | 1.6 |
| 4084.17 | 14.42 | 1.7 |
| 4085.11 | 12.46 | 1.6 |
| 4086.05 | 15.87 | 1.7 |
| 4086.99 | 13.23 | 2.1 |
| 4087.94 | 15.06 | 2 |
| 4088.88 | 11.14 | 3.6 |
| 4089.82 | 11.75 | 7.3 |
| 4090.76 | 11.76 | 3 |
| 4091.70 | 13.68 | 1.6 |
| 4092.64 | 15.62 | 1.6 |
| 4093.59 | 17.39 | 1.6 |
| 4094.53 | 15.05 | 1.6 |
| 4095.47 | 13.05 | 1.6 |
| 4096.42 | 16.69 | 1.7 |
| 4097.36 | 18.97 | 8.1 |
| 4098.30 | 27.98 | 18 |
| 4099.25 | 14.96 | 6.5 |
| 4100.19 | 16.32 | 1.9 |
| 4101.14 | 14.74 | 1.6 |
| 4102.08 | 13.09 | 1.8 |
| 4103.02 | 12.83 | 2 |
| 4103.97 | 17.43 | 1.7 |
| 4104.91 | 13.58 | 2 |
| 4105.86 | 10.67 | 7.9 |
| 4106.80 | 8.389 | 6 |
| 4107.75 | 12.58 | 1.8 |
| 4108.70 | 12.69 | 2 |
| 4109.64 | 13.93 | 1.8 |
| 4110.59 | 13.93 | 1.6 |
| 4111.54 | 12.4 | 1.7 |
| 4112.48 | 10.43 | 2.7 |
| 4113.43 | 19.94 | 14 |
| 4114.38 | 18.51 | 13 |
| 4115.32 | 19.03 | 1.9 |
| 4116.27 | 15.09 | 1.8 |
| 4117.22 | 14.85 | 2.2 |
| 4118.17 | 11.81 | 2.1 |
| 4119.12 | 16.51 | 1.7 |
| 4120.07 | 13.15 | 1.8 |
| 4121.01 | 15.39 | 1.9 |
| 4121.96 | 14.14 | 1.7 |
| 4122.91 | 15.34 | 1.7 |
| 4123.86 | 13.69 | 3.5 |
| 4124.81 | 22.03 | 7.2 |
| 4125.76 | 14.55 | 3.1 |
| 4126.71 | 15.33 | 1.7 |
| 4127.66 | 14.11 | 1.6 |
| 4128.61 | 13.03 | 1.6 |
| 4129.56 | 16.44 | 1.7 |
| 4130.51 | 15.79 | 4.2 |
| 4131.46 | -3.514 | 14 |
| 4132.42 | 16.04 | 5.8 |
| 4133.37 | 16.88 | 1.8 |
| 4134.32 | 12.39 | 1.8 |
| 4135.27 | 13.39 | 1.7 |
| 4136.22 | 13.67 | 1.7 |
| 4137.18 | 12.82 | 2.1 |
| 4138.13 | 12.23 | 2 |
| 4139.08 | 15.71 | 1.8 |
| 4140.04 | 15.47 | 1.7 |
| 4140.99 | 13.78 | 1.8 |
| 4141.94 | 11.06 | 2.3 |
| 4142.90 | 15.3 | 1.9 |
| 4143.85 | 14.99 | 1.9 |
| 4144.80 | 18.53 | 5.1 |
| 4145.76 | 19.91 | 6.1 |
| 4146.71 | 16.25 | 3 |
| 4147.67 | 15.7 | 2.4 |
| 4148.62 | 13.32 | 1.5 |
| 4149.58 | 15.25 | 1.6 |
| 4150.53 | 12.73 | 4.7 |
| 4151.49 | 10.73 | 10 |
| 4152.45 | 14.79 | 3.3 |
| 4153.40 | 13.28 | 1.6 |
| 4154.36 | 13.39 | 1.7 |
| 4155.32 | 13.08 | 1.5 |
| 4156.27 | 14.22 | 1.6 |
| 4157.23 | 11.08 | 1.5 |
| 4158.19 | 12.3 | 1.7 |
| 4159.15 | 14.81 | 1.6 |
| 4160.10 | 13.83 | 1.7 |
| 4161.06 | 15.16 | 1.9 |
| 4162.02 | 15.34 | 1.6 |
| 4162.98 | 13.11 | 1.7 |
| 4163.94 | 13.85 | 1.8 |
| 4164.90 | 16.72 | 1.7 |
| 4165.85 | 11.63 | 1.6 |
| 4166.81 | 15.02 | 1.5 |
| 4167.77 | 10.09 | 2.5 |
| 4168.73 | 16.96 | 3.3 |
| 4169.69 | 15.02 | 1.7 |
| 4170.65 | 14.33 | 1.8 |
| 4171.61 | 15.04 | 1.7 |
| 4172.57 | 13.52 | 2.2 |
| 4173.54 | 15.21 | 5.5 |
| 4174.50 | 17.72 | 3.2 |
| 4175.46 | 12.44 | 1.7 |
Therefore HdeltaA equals 0.3 angstroms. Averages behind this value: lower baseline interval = 15.7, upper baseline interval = 13.8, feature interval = 14.7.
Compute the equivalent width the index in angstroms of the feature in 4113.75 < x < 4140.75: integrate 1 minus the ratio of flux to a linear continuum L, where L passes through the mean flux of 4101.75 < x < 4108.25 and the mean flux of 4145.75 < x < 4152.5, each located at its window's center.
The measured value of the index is -1.8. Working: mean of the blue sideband 12.6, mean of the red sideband 14.5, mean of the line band 14.4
